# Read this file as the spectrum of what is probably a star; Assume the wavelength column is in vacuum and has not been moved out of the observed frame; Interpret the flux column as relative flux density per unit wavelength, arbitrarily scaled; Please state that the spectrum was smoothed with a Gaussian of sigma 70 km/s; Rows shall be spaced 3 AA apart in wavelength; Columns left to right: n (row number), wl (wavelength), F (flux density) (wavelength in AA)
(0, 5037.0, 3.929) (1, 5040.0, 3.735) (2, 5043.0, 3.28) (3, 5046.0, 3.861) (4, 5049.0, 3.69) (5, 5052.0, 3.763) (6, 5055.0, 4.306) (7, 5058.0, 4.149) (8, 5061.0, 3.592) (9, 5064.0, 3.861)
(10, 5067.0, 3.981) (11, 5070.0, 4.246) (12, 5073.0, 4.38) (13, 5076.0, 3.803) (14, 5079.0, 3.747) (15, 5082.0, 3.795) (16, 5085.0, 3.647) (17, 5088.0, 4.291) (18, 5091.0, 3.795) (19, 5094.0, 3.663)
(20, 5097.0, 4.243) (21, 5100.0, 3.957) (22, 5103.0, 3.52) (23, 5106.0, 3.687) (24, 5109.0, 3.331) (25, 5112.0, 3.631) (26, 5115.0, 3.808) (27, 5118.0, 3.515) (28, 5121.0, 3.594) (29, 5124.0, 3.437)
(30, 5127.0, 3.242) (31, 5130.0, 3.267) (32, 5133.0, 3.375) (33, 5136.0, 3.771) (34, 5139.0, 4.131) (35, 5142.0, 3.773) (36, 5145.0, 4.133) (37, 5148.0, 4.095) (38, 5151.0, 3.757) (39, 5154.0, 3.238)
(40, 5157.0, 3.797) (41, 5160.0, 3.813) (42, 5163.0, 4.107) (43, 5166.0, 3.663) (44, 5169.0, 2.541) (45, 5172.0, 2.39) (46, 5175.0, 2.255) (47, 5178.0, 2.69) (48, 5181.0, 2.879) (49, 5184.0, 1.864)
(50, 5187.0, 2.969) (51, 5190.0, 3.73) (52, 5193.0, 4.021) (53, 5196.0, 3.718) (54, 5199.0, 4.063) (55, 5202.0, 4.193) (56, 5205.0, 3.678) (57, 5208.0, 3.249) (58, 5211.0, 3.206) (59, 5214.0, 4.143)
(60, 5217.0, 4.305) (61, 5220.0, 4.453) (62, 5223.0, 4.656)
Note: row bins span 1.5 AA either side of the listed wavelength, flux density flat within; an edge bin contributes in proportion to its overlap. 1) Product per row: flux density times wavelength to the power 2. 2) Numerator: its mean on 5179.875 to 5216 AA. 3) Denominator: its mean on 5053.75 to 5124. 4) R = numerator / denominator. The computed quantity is 0.95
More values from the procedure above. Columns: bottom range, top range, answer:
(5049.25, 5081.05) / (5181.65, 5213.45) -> 0.92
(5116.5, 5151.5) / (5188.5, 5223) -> 1.10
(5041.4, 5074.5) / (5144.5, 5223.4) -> 0.94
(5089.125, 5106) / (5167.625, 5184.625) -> 0.66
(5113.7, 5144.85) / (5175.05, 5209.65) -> 0.94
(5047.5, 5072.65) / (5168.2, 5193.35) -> 0.73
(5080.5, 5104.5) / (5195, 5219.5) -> 1.04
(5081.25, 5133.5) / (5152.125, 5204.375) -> 0.93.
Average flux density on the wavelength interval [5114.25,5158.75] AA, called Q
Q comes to 3.66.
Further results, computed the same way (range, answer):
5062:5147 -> 3.77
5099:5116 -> 3.64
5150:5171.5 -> 3.5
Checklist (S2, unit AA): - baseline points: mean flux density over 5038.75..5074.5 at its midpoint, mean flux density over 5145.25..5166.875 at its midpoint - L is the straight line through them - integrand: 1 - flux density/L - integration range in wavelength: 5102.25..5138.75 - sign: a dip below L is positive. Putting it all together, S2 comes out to 2.9 AA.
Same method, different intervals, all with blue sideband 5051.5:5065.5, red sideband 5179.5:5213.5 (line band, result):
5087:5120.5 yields 0.2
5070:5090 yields -0.5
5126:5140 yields 0.5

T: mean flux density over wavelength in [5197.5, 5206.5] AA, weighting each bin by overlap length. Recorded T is 3.98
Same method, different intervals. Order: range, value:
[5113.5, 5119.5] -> 3.66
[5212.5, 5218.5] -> 4.22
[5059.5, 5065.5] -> 3.73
